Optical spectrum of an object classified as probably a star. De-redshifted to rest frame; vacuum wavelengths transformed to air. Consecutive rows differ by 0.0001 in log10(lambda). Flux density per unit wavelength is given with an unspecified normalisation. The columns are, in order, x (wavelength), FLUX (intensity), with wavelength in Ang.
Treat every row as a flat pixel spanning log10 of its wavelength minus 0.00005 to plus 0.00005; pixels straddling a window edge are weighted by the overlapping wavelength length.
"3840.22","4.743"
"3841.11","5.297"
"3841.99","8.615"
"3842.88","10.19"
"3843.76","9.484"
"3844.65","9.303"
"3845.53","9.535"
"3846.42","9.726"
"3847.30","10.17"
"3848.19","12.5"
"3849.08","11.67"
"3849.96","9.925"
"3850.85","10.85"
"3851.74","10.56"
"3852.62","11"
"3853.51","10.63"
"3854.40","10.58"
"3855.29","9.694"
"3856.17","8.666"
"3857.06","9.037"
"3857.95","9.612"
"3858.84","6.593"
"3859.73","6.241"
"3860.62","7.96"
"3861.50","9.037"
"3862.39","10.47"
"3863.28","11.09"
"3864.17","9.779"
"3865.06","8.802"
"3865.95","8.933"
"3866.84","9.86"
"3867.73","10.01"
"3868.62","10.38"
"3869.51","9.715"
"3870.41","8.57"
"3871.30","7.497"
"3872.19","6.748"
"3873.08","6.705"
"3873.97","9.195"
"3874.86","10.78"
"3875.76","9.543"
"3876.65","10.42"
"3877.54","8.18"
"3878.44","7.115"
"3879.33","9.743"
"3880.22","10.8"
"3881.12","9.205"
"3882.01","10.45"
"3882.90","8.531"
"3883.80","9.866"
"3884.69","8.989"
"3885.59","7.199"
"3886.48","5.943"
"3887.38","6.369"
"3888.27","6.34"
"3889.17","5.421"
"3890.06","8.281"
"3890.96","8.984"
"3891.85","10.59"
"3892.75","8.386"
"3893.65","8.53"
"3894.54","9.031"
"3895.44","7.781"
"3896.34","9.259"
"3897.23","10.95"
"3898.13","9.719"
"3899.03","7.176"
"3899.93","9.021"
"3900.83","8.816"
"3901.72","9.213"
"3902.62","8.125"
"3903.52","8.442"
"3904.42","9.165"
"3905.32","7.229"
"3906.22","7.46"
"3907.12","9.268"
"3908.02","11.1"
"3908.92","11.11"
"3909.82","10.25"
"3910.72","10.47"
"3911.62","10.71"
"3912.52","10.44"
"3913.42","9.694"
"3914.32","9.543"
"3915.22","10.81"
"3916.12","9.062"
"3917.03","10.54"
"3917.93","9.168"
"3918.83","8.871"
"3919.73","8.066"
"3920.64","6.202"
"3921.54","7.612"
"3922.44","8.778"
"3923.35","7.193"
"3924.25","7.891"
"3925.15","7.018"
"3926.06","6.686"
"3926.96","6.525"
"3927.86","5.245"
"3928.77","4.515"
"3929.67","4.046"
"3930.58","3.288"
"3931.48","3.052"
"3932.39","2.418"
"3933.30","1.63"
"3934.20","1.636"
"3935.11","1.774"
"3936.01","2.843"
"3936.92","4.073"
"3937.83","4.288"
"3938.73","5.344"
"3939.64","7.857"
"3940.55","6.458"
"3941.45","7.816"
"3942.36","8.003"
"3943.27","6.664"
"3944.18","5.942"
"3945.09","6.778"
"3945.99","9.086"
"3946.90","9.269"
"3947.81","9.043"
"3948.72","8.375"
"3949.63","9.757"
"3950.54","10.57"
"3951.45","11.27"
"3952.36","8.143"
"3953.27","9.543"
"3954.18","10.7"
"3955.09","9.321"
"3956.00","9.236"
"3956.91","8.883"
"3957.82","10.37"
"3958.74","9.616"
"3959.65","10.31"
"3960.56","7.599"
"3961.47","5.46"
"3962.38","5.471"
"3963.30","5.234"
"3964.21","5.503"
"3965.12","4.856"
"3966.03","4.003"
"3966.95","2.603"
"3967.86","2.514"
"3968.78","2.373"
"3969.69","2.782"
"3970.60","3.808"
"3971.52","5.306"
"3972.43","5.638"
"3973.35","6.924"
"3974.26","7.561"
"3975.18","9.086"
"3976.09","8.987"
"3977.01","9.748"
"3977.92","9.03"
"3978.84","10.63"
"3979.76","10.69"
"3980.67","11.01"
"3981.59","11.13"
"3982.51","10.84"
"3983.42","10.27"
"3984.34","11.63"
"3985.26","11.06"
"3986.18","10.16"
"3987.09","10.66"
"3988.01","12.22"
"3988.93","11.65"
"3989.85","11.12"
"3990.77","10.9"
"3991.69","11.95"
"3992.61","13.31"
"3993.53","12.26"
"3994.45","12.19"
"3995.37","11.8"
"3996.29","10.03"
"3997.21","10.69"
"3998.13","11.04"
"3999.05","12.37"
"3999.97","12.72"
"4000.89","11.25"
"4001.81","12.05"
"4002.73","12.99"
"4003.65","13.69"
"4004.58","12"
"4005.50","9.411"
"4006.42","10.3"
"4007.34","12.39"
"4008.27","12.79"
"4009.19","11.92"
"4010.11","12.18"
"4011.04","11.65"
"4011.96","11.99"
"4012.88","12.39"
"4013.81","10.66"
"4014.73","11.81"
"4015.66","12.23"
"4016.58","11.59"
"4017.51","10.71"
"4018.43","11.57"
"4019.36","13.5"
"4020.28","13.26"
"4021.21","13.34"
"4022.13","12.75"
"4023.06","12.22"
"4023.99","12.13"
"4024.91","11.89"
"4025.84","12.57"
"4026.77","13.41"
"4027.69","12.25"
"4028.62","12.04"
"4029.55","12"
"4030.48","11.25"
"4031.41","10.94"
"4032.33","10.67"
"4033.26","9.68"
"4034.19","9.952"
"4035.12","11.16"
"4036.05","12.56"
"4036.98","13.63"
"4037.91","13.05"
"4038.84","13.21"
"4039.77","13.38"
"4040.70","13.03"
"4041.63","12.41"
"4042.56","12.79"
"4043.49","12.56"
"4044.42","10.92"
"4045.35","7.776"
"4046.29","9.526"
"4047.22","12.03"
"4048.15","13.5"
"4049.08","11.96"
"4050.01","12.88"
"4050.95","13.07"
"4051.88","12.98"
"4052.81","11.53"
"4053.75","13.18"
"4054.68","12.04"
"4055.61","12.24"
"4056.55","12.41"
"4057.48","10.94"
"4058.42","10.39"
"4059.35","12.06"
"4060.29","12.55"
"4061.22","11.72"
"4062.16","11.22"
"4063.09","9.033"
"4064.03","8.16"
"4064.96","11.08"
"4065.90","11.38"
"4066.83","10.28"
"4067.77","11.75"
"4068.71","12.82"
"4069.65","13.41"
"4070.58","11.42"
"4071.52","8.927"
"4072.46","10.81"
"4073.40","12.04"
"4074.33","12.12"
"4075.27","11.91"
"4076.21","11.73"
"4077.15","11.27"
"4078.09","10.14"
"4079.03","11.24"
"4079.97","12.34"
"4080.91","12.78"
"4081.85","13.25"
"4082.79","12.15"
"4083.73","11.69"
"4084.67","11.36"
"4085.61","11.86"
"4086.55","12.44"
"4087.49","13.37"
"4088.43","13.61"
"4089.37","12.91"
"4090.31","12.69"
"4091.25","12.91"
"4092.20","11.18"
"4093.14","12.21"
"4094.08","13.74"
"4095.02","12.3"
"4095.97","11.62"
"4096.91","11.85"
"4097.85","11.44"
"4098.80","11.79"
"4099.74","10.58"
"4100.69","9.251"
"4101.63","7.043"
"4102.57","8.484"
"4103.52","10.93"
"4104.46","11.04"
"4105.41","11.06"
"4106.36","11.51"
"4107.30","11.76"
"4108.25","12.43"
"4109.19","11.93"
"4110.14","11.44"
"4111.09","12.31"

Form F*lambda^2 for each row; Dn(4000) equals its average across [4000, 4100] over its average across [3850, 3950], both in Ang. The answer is 1.6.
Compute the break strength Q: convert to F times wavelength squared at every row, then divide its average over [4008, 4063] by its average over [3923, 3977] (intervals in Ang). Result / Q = 1.94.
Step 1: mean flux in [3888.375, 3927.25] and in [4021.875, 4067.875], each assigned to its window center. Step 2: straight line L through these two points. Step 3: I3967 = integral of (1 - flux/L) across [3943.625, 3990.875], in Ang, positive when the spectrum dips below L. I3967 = 8.2 Ang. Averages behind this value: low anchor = 8.79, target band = 8.34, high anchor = 11.8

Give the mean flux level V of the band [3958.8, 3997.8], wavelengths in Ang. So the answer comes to 8.62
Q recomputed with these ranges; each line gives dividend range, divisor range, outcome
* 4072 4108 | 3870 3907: 1.51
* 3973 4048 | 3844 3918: 1.34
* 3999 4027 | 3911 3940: 1.96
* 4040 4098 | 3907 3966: 1.69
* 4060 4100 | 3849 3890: 1.46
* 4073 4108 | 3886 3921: 1.44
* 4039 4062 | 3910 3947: 1.89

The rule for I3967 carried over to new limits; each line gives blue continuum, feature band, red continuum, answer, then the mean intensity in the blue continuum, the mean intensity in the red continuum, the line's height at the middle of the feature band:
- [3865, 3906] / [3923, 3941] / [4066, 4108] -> 9.0 Ang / 8.69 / 11.6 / 9.36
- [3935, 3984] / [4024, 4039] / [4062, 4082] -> -3.0 Ang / 7.47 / 11.3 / 9.92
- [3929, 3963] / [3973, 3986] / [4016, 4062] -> -1.7 Ang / 6.9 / 12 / 8.74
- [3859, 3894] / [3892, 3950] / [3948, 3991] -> 6.7 Ang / 8.72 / 8.39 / 8.56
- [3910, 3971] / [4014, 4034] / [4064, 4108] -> -4.9 Ang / 6.95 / 11.6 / 9.6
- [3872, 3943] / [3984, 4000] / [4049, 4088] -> -2.7 Ang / 7.78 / 11.7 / 9.84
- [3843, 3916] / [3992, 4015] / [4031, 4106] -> -2.2 Ang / 9.2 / 11.6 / 10.8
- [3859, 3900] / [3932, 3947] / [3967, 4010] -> 6.6 Ang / 8.76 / 10.1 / 9.47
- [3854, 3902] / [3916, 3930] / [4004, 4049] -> 3.5 Ang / 8.81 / 11.9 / 9.75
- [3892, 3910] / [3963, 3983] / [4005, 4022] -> 7.4 Ang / 9.01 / 11.9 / 10.9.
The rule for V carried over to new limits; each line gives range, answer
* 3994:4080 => 11.8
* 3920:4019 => 8.61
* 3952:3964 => 8.39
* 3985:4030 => 11.9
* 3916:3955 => 6.82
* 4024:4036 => 11.5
